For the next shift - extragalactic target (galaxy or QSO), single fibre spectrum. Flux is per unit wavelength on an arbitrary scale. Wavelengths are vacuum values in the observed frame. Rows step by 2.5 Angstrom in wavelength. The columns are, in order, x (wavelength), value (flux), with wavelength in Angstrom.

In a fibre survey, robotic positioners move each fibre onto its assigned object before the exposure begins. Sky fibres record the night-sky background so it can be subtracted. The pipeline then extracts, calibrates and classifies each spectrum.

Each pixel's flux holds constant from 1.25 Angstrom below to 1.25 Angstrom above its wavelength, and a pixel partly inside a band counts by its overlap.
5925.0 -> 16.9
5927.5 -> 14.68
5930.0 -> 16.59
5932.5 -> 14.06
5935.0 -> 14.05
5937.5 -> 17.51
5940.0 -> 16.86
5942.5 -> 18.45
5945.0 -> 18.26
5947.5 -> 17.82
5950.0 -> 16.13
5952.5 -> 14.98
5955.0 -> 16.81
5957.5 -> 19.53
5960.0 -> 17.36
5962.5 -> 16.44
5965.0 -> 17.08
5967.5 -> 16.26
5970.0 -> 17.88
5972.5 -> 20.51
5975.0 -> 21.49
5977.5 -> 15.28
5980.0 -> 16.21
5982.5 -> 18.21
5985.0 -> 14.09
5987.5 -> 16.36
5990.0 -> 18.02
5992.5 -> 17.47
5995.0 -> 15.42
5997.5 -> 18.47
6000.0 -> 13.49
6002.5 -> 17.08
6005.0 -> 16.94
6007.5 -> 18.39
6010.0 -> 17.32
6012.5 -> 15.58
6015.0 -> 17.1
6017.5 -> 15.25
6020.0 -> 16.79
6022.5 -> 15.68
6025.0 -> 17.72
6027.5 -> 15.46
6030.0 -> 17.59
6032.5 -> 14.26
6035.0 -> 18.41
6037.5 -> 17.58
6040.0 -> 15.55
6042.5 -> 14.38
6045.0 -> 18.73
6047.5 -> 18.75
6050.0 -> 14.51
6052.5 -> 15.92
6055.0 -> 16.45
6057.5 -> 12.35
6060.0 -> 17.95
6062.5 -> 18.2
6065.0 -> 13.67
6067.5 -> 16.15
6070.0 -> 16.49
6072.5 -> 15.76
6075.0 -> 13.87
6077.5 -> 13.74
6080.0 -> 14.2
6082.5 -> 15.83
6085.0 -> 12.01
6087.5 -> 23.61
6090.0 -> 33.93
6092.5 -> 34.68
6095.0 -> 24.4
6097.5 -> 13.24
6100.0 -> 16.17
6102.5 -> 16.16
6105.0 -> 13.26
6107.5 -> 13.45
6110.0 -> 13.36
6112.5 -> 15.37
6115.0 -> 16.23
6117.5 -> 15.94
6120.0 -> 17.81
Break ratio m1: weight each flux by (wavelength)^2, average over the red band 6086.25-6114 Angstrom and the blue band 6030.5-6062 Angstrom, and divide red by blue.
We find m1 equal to 1.23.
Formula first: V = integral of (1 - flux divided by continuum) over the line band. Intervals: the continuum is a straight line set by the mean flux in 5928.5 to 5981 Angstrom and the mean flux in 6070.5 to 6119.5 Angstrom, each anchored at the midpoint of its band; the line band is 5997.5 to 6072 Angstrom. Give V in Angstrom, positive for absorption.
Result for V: 4.45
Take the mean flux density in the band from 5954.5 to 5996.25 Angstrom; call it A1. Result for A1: 17.3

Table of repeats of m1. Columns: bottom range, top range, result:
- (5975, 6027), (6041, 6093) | 1.07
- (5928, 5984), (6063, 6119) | 1.06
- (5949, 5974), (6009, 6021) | 0.96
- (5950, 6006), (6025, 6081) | 0.96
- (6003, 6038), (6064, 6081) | 0.91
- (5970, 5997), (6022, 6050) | 0.98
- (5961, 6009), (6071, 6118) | 1.07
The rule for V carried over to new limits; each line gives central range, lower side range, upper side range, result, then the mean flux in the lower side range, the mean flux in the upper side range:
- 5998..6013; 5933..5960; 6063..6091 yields 0.4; 17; 17.1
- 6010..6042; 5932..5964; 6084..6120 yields 2.5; 16.9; 18.7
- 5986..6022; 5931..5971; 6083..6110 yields 2.4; 16.8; 19.7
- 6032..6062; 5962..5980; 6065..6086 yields -1.5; 17.8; 14.7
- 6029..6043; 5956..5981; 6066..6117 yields 1.0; 17.8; 17.6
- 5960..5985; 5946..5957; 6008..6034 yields -1.4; 16.7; 16.4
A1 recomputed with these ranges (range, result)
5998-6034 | 16.4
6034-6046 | 16.9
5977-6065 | 16.5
